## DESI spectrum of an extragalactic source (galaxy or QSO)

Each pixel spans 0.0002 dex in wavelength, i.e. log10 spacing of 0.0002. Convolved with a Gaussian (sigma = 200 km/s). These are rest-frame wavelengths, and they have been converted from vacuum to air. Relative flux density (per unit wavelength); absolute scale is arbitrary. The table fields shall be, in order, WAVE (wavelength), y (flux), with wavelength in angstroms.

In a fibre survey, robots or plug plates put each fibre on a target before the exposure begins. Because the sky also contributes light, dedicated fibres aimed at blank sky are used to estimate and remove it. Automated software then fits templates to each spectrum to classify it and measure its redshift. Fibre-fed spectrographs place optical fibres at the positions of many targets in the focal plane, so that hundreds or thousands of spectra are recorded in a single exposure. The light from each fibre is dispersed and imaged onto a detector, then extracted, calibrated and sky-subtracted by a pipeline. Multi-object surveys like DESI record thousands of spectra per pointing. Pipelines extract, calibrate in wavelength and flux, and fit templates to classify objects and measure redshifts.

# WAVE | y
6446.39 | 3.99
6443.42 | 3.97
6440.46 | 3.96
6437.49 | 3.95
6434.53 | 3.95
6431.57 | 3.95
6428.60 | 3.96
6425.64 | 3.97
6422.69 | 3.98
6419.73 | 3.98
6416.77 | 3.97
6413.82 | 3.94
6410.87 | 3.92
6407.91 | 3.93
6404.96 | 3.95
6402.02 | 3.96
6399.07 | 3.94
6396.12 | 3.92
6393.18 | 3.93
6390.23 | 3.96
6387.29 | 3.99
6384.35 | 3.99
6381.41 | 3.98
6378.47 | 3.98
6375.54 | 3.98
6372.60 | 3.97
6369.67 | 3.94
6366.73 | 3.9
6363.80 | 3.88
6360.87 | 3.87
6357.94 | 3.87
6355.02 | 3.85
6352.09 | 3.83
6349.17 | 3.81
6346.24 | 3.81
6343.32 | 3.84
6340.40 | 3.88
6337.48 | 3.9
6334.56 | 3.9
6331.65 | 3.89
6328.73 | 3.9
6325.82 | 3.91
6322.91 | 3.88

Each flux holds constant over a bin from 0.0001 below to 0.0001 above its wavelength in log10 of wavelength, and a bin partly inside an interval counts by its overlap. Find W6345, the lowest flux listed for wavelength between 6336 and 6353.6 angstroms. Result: 3.81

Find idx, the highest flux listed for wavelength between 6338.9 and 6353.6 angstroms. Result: 3.88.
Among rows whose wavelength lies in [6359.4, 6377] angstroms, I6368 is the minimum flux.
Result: 3.87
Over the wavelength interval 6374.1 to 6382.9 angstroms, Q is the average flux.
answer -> 3.98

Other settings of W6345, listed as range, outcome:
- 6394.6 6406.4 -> 3.92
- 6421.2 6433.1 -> 3.95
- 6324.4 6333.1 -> 3.89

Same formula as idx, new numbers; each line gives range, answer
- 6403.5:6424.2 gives 3.98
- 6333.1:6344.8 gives 3.9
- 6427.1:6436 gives 3.96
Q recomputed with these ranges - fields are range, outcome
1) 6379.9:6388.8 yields 3.99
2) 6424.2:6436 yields 3.96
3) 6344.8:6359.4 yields 3.83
